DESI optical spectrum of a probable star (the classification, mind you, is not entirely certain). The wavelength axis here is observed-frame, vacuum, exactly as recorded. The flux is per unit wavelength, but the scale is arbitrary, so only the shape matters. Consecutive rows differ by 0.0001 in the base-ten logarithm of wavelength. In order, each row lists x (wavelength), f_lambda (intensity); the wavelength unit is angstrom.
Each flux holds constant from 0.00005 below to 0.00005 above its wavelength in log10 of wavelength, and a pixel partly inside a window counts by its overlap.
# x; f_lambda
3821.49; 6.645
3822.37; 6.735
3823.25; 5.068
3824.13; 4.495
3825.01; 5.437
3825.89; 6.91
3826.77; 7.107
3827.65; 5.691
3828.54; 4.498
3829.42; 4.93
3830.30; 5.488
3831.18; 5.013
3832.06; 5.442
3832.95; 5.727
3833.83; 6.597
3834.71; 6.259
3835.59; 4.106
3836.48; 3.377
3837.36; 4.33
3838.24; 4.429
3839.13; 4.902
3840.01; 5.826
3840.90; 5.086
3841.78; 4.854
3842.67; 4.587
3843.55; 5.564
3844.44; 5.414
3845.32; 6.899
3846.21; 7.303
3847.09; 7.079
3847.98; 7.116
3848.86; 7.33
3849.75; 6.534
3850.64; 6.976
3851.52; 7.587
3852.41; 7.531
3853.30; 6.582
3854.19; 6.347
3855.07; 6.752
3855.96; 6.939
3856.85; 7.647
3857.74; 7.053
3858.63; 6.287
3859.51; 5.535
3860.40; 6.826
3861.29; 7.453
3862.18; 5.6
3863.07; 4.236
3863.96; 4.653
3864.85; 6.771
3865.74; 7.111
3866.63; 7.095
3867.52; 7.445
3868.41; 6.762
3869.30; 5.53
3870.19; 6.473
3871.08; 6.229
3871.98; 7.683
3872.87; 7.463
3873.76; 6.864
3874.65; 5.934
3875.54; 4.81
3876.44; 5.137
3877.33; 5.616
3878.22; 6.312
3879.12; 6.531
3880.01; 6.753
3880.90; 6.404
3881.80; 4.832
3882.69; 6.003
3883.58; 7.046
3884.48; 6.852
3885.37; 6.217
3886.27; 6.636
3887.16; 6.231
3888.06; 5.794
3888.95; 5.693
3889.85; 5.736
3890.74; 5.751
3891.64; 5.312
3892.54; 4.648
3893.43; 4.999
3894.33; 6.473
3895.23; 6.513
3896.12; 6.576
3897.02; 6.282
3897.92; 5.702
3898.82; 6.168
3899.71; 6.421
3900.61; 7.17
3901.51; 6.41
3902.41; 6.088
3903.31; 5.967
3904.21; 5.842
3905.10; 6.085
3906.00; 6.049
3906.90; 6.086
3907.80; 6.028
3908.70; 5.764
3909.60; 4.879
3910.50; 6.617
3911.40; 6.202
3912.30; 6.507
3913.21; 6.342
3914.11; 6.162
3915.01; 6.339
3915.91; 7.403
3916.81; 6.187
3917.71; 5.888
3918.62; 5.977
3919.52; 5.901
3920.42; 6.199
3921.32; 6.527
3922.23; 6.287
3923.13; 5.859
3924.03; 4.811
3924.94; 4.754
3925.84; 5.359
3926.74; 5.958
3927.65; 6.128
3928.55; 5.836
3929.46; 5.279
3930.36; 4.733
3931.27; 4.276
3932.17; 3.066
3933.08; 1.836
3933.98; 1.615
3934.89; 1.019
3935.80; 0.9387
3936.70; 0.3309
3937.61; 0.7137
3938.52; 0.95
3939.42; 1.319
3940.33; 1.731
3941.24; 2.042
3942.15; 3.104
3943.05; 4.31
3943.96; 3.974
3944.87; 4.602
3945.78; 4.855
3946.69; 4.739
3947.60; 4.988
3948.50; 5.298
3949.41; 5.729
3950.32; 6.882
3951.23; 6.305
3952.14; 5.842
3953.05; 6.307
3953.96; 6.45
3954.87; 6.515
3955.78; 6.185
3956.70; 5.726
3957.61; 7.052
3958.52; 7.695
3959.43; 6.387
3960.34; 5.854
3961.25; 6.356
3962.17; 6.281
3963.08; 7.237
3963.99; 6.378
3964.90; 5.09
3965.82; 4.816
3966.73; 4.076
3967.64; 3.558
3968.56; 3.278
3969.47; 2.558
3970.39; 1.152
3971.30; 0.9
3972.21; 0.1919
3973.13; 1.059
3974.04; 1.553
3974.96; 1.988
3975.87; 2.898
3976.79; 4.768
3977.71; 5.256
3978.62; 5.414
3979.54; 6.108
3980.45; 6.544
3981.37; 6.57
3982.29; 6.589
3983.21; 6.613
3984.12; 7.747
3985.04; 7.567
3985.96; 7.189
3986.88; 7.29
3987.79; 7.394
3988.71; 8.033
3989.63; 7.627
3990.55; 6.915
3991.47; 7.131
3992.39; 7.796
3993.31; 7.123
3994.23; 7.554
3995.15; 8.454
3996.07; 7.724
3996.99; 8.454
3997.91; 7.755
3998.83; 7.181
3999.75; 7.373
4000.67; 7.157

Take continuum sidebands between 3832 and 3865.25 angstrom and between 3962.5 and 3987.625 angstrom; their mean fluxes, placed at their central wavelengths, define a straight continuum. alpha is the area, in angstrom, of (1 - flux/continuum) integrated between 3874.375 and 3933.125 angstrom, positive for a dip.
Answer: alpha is -4.7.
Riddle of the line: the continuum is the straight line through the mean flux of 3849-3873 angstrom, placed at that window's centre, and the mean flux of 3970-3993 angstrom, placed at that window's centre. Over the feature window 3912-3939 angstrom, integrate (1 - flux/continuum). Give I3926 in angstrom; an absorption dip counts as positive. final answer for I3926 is 6.07 angstrom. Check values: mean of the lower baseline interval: 6.63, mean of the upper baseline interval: 5.32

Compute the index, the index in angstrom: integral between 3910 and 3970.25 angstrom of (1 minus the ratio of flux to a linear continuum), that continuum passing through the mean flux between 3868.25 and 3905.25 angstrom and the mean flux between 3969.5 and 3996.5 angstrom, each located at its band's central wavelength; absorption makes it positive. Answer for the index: 9.5 angstrom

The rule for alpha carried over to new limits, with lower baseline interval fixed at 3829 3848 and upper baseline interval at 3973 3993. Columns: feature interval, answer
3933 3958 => 7.94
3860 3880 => -2.69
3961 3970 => 1.56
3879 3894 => -0.90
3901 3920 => -1.38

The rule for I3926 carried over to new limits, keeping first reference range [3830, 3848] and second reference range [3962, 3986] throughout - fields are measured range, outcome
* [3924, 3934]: 0.5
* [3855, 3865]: -1.8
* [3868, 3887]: -4.0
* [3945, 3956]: -2.7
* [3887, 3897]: -1.4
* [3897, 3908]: -2.6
